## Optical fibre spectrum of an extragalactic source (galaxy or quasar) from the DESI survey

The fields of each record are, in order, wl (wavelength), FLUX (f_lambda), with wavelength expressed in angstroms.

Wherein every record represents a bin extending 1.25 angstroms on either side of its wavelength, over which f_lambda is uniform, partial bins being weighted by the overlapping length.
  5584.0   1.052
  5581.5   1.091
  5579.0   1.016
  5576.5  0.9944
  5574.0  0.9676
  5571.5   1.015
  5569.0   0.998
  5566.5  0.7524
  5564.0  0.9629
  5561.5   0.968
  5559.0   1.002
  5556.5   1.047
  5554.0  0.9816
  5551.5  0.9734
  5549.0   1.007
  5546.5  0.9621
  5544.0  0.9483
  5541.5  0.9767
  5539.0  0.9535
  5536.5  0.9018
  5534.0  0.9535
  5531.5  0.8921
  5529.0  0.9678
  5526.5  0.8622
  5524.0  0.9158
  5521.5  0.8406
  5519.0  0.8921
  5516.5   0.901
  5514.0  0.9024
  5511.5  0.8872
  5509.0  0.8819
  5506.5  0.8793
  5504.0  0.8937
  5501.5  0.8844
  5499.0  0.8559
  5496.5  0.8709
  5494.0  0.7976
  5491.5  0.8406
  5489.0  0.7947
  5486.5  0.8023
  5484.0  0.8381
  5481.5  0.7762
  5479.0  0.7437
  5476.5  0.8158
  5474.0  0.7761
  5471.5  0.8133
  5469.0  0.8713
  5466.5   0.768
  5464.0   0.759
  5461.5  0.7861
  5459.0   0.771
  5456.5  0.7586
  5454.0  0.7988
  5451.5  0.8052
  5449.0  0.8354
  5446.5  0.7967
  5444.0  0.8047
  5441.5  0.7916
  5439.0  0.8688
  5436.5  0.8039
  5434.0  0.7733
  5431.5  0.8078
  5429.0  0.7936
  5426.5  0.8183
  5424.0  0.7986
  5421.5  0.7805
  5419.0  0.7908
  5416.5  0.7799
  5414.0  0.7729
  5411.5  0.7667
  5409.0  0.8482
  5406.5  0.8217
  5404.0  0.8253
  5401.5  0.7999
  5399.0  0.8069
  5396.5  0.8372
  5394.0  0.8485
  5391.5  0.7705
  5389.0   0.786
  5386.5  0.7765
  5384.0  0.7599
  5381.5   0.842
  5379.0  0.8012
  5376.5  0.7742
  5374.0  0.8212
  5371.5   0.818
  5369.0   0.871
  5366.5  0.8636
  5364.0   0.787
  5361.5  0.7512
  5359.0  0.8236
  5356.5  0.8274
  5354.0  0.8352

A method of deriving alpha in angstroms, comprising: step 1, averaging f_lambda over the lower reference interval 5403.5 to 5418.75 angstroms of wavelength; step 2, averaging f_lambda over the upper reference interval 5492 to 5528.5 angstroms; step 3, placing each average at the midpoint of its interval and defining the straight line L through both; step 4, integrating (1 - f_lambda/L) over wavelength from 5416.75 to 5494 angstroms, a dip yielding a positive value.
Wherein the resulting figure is 3.3 angstroms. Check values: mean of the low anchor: 0.801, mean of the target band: 0.799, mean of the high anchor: 0.877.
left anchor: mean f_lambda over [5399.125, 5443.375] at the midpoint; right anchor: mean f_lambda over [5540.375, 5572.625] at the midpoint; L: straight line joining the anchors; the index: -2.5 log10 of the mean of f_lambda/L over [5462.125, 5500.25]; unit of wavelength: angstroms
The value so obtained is 0.088 mag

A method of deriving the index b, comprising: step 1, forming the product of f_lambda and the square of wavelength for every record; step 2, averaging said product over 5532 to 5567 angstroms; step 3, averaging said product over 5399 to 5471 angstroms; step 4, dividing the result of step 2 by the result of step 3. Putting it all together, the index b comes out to 1.25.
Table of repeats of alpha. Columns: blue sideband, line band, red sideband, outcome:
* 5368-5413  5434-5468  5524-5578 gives 2.7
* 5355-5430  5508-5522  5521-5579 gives 0.5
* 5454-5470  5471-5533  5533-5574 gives 0.7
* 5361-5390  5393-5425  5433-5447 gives 0.0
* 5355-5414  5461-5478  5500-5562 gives 1.6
